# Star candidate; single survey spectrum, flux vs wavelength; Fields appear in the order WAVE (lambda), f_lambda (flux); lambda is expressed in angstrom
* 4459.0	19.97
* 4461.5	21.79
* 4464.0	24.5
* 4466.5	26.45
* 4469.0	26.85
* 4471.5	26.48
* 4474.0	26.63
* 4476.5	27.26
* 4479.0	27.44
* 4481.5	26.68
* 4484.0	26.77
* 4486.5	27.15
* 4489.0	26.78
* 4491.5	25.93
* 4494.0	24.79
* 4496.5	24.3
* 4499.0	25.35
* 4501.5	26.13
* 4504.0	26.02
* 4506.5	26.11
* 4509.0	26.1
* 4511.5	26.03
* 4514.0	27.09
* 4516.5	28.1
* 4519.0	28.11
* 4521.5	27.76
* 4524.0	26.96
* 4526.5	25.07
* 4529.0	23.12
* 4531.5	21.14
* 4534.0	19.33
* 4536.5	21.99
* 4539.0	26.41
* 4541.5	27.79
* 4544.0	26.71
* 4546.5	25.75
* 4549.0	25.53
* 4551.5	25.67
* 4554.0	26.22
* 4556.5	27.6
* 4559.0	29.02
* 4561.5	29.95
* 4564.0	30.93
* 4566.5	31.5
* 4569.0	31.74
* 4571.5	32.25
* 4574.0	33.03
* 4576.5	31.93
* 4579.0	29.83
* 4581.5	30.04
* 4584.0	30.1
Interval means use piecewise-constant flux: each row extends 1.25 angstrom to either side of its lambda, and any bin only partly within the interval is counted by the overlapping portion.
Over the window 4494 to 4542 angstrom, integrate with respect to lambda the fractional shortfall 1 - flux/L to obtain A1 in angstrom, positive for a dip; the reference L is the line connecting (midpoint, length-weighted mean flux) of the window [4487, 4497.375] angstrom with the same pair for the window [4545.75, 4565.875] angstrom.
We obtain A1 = 1.99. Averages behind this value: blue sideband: 25.6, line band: 25.4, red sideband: 27.8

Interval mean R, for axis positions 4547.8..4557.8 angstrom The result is 26.3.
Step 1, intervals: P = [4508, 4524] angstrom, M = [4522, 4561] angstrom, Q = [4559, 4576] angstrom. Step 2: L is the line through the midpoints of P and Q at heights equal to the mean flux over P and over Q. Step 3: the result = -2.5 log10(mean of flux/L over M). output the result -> 0.16 mag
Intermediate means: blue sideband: 27.2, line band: 25.4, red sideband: 31.4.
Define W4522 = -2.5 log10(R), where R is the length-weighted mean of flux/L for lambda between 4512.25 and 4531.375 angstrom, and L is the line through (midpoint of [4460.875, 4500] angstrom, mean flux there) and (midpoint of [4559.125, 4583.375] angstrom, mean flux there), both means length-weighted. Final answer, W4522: 0.08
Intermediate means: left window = 26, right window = 31.1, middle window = 26.3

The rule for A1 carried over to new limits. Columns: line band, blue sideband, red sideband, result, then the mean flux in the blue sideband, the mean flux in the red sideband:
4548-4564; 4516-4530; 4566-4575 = 1.48 angstrom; 26.5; 32.2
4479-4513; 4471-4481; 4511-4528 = 1.15 angstrom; 27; 27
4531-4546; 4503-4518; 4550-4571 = 2.10 angstrom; 26.6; 29.1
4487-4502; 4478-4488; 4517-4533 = 0.54 angstrom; 27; 25.4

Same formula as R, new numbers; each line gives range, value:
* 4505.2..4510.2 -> 26.1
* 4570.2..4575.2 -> 32.6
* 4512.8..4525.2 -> 27.6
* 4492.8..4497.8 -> 24.6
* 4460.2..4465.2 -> 23.1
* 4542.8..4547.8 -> 26.2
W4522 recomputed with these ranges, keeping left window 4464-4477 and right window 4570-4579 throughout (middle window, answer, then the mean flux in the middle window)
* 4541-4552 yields 0.16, 26.2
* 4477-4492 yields 0.01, 26.9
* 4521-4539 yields 0.25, 23.6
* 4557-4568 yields 0.04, 30.2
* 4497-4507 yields 0.10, 25.8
